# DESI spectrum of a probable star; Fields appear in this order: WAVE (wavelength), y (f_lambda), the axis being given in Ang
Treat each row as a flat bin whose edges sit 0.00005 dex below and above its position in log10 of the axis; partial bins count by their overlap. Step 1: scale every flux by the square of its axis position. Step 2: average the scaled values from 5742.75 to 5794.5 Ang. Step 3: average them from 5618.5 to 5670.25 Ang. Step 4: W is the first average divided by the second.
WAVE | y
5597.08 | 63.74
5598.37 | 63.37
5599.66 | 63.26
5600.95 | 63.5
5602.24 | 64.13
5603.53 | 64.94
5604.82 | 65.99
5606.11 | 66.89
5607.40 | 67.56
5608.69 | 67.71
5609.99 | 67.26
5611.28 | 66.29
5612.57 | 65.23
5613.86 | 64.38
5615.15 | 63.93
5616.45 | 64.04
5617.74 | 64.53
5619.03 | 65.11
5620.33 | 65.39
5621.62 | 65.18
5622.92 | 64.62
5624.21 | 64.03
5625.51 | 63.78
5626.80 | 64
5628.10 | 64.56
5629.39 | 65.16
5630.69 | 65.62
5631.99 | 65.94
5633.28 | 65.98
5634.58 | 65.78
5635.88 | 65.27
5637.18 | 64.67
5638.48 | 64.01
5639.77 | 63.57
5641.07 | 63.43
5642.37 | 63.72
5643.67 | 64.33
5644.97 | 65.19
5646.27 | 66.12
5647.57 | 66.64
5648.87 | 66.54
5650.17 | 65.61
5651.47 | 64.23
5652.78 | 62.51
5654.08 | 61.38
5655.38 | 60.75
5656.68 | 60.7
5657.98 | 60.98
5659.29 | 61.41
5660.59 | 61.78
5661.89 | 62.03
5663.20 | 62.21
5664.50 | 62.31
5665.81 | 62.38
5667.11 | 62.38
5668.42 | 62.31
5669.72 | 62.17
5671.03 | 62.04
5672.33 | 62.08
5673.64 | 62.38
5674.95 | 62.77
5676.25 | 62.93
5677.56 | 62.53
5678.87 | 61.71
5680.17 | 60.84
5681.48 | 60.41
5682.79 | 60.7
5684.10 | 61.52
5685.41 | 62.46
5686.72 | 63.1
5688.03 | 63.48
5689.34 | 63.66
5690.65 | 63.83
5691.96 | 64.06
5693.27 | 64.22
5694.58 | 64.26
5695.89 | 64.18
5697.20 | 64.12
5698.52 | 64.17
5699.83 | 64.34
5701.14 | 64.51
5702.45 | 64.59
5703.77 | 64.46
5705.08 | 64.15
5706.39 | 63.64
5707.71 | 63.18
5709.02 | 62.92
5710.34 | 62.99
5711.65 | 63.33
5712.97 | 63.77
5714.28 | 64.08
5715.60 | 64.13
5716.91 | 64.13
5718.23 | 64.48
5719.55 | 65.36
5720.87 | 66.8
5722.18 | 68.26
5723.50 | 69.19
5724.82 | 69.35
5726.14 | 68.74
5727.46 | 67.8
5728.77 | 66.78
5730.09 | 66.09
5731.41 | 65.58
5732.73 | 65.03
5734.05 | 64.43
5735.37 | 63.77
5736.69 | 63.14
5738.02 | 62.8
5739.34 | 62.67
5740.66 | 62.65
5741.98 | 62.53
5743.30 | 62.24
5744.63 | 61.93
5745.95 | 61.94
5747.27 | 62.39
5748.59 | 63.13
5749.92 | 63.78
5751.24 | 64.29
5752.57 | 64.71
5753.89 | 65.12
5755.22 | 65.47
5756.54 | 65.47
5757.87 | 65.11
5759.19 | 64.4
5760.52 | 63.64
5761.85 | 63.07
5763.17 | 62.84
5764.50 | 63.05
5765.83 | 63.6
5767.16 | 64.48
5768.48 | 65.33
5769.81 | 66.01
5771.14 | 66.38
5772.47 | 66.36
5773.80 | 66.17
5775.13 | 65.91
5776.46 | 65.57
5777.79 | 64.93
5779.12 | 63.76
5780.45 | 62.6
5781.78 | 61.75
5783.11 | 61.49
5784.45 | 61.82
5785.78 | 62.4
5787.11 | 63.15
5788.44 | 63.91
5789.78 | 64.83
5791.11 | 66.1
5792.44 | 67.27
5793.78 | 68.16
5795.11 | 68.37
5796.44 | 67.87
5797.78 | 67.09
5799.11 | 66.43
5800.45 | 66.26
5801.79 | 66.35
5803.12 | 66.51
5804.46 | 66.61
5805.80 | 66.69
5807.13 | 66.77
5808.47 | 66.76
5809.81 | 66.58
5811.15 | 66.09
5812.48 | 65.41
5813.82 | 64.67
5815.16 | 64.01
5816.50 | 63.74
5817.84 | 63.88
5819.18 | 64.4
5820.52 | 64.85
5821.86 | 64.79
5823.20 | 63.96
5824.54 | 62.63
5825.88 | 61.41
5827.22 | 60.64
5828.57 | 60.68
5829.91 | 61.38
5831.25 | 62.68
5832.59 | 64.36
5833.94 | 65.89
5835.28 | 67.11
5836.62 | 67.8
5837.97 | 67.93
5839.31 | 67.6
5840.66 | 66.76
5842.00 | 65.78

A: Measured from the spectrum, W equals 1.05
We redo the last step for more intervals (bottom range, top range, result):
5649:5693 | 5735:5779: 1.06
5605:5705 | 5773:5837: 1.07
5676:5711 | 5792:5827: 1.08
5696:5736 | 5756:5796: 1.01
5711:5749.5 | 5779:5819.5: 1.03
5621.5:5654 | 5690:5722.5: 1.02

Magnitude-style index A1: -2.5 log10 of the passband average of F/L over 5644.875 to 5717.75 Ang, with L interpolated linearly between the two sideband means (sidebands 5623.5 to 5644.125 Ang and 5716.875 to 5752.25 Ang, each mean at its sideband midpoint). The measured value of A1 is 0.027 mag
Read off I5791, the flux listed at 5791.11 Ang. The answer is 66.1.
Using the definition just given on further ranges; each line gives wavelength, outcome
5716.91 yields 64.13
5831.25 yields 62.68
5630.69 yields 65.62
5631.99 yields 65.94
